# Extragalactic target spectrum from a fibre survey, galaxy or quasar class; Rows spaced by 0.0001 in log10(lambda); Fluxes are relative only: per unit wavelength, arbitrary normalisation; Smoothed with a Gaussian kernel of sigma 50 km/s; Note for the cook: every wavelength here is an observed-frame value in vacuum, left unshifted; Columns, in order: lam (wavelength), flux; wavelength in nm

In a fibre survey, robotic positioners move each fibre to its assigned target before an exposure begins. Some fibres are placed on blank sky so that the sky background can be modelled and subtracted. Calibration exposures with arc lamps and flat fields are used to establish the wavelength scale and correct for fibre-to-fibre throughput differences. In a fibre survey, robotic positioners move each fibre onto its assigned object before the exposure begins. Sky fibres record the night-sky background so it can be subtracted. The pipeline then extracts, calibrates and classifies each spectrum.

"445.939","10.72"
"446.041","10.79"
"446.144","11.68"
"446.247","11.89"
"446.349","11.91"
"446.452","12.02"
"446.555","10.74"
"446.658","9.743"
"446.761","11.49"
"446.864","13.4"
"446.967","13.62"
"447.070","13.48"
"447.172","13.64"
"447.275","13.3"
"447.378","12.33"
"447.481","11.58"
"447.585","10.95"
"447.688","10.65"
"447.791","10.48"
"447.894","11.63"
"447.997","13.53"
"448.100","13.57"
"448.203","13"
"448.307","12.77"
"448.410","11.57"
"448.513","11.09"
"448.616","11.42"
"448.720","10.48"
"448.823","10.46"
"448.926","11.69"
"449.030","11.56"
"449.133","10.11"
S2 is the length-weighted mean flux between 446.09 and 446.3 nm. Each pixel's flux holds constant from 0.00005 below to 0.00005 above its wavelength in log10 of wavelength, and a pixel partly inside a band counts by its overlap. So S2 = 11.8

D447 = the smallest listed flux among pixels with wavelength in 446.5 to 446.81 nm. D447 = 9.743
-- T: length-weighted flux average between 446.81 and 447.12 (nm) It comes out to 13.5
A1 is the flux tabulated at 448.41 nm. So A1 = 11.57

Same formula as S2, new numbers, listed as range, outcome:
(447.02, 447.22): 13.6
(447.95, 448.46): 12.9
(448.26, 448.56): 11.8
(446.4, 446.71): 10.8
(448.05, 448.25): 13.3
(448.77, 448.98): 11.1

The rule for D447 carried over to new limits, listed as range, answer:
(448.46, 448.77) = 10.48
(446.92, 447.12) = 13.48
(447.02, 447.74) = 10.65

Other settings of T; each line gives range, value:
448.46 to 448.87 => 10.9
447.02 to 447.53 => 12.9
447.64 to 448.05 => 11.6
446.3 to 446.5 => 12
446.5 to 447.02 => 11.8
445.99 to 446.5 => 11.7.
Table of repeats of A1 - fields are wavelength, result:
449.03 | 11.56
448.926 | 11.69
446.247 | 11.89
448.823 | 10.46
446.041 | 10.79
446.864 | 13.4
